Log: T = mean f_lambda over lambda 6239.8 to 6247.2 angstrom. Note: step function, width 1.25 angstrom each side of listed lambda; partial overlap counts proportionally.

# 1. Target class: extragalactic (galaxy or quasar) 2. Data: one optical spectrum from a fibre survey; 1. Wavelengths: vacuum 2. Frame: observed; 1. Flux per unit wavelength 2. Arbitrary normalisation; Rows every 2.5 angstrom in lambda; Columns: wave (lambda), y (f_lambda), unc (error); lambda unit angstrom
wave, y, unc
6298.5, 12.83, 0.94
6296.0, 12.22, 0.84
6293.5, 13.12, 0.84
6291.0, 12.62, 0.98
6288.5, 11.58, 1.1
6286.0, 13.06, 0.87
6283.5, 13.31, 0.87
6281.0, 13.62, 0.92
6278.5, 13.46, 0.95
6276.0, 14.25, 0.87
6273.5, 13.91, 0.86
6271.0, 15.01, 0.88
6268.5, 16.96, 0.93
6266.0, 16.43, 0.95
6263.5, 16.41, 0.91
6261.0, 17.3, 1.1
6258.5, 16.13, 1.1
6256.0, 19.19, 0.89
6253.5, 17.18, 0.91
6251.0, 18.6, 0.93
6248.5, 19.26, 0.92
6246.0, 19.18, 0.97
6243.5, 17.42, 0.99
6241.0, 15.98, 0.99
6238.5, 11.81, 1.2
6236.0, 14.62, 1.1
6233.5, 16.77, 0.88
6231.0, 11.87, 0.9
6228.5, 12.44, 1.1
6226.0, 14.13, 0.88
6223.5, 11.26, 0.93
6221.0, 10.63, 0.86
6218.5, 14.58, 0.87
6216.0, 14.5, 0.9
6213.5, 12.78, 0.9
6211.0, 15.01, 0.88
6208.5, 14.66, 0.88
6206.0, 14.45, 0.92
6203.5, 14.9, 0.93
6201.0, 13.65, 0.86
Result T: 17.5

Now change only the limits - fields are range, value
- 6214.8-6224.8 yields 12.7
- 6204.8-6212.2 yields 14.7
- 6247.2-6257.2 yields 18.6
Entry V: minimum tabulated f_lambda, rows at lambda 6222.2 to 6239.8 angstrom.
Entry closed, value 11.26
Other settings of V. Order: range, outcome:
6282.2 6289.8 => 11.58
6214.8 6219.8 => 14.5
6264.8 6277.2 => 13.91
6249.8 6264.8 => 16.13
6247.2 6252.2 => 18.6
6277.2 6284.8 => 13.31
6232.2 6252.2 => 11.81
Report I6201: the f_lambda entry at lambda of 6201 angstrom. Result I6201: 13.65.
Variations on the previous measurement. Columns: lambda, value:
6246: 19.18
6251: 18.6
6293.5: 13.12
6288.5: 11.58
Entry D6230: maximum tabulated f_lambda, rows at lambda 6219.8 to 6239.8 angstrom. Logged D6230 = 16.77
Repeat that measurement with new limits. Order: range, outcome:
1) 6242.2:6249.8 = 19.26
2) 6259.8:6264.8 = 17.3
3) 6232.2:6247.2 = 19.18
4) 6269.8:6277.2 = 15.01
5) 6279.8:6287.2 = 13.62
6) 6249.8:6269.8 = 19.19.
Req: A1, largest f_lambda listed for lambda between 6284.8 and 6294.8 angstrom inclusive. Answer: 13.12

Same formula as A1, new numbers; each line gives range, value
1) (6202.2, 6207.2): 14.9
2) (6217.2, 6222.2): 14.58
